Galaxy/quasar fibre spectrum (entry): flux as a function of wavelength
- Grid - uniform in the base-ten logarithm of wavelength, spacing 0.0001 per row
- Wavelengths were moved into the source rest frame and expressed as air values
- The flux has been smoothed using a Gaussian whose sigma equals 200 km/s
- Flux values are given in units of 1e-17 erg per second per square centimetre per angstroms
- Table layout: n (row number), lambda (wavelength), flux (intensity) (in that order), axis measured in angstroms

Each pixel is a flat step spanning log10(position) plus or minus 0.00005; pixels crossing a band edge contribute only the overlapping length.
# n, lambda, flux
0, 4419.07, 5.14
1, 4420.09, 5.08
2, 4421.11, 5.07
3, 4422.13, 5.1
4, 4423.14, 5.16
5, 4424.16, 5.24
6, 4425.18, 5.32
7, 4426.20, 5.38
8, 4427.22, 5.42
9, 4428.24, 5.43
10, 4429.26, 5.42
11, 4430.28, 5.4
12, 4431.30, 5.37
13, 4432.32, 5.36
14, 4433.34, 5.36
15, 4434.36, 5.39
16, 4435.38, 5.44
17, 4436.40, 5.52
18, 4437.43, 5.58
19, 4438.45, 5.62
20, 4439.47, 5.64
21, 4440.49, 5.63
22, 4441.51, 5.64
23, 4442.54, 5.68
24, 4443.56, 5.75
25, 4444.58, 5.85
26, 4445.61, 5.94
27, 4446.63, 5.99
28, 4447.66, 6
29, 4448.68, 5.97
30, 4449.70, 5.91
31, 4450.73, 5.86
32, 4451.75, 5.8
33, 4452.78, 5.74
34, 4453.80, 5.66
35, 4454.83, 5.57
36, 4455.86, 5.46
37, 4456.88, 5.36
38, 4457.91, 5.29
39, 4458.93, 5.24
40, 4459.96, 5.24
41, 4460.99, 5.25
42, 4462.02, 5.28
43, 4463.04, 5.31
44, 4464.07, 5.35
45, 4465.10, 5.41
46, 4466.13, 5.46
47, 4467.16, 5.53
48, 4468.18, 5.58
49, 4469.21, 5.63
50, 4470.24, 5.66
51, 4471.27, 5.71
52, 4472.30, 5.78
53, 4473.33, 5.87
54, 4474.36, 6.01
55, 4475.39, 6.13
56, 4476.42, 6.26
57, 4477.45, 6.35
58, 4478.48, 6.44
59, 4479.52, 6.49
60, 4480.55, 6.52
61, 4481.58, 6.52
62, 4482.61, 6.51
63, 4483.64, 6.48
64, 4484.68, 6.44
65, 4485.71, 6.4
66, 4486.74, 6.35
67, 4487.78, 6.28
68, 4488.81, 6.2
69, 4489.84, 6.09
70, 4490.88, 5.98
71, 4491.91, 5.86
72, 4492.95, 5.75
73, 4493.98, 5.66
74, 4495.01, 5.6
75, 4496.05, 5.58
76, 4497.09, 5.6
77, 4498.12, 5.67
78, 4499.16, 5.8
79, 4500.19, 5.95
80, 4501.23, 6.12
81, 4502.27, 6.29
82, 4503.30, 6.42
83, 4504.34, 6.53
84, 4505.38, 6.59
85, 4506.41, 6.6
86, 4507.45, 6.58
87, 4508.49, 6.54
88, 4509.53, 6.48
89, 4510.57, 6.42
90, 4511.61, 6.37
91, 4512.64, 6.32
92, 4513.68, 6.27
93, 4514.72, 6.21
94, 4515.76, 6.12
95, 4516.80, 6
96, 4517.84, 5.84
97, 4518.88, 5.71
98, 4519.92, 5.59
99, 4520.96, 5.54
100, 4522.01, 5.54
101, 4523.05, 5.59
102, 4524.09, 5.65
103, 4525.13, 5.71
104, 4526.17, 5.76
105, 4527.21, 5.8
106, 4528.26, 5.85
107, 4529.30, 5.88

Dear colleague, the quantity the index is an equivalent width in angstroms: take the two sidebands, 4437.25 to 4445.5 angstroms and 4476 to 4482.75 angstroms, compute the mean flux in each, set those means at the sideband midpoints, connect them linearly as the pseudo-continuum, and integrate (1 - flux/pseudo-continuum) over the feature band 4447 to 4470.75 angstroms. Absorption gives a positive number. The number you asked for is 1.89 angstroms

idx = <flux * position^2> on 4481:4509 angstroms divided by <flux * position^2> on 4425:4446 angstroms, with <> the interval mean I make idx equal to 1.1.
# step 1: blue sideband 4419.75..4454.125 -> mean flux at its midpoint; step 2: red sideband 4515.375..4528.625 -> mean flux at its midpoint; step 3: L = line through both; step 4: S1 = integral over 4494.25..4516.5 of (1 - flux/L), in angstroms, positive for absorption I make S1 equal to -1.88 angstroms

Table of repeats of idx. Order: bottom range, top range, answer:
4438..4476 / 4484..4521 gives 1.11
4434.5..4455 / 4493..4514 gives 1.10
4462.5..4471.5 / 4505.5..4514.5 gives 1.19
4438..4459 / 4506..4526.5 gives 1.09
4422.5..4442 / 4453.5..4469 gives 1.01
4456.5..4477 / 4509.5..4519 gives 1.13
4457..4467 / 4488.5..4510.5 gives 1.17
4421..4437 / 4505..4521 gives 1.21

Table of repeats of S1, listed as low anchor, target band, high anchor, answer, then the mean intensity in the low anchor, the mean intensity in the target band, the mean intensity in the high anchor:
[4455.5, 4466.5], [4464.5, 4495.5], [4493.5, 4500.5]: -2.9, 5.33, 6.03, 5.69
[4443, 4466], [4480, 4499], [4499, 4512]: 0.1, 5.6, 6.08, 6.38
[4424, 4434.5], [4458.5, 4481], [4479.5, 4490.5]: 1.3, 5.37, 5.75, 6.38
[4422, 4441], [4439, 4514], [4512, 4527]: -3.9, 5.42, 5.94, 5.85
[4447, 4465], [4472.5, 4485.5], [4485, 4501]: -1.2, 5.55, 6.32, 5.93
